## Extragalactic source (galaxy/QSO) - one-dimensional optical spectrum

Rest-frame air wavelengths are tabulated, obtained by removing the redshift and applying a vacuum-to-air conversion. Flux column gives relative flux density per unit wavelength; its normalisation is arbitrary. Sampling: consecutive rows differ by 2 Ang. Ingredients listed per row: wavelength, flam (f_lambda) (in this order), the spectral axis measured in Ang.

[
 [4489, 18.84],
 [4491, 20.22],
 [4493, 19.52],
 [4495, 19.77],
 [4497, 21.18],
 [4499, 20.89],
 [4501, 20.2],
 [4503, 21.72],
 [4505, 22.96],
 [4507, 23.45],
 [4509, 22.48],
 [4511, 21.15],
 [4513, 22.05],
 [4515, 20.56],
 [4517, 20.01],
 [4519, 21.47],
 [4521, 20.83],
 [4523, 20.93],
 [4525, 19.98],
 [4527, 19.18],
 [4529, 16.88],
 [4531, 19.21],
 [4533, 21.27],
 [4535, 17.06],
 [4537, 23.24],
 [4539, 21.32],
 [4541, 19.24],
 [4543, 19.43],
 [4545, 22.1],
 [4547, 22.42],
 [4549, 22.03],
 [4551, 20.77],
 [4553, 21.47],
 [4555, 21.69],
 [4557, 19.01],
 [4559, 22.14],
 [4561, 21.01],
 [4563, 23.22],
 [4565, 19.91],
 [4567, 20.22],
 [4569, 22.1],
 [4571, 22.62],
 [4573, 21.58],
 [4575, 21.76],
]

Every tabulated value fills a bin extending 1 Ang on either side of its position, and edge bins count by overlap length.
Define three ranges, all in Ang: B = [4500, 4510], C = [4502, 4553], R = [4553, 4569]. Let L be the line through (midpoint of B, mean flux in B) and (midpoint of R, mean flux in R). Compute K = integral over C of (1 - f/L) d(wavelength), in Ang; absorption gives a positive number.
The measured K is 2.0 Ang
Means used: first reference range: 22.2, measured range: 20.9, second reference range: 21.1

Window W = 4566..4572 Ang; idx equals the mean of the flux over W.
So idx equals 21.6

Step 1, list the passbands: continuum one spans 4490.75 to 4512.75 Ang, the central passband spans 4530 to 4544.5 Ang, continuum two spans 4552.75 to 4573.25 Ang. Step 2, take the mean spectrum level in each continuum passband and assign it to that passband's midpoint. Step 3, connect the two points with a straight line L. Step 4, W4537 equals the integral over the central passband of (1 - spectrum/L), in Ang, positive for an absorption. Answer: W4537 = 0.8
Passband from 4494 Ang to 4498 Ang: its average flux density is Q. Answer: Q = 20.5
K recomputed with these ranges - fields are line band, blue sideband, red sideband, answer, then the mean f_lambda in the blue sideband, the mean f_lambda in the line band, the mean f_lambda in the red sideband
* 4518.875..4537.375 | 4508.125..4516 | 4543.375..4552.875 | 1.51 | 21.5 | 19.8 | 21.6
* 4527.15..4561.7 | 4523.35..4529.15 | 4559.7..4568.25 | -0.72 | 19.2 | 20.6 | 21.2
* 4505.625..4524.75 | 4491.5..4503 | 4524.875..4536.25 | -1.73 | 20.4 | 21.4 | 18.9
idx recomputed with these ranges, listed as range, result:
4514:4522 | 20.7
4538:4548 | 20.9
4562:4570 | 21.4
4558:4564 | 22.1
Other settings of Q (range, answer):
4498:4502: 20.5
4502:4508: 22.7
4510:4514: 21.6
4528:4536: 18.6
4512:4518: 20.9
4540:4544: 19.3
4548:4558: 21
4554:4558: 20.4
